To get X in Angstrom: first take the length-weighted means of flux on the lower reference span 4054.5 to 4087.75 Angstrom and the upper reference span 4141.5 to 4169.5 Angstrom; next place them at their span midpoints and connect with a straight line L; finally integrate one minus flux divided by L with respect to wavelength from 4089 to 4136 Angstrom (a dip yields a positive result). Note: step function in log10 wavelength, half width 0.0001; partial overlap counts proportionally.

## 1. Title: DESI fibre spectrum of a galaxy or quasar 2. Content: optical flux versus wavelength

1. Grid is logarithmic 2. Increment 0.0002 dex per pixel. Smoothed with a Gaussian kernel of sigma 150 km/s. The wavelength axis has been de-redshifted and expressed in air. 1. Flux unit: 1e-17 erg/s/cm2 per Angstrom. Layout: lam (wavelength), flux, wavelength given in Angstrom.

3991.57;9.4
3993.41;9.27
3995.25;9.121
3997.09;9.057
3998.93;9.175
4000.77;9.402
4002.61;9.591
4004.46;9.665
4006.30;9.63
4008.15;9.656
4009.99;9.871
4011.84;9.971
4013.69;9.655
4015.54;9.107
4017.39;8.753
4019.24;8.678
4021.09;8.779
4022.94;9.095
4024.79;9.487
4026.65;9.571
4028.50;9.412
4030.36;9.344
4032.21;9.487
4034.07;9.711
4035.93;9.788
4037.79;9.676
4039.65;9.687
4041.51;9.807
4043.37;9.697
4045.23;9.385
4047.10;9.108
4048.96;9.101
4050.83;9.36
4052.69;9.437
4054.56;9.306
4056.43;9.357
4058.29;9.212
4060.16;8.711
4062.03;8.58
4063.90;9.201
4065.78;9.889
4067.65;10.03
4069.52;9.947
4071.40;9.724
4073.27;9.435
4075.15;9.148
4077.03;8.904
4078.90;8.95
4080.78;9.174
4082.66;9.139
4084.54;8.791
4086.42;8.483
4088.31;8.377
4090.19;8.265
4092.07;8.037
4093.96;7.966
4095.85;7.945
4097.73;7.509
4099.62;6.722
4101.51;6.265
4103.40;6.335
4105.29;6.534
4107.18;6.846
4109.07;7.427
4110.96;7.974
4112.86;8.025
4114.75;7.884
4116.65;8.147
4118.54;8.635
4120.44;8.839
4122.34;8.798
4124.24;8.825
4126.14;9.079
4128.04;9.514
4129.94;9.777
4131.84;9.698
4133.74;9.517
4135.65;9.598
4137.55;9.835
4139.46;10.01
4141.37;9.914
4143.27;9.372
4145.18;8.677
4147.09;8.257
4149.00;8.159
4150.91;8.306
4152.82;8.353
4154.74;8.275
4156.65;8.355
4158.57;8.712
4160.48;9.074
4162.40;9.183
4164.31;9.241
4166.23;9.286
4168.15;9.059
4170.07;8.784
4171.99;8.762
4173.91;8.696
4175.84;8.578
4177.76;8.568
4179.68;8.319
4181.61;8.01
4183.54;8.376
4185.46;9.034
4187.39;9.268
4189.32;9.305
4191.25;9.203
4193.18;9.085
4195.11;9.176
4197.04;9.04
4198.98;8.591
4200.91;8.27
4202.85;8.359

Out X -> 4.4 Angstrom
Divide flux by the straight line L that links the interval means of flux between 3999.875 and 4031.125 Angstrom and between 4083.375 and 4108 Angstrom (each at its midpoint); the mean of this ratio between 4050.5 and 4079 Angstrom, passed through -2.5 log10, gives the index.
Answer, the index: -0.13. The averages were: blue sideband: 9.39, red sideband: 7.56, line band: 9.34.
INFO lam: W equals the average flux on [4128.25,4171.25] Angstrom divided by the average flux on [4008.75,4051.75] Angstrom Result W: 1.0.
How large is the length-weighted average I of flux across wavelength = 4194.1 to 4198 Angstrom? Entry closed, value 9.12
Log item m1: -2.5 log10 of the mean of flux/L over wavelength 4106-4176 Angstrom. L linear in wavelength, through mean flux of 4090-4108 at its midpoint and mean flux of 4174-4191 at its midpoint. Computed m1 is -0.109 mag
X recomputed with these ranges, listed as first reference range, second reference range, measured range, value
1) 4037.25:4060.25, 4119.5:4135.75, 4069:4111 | 5.3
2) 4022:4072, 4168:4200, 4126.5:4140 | -0.9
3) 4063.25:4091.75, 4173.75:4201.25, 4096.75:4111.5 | 3.5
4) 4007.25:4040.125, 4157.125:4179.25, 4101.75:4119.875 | 3.2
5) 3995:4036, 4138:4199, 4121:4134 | -0.4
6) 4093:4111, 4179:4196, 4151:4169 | -1.1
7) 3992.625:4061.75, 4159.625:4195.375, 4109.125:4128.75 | 1.2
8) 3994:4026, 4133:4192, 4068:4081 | -0.3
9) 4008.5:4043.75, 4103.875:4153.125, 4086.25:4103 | 2.4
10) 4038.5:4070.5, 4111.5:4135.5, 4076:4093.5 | 1.0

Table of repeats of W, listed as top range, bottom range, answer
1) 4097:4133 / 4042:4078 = 0.86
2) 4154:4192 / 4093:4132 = 1.10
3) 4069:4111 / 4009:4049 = 0.86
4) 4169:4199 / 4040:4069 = 0.94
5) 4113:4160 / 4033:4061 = 0.95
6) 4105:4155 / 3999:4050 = 0.92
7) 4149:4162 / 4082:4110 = 1.12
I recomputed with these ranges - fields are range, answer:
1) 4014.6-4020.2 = 8.85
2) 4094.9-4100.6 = 7.38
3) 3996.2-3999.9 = 9.13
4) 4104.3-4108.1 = 6.69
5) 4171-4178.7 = 8.65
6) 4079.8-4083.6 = 9.15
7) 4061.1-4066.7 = 9.21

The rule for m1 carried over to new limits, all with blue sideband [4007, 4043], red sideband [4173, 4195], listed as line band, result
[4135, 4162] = 0.00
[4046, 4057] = 0.01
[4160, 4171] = -0.03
